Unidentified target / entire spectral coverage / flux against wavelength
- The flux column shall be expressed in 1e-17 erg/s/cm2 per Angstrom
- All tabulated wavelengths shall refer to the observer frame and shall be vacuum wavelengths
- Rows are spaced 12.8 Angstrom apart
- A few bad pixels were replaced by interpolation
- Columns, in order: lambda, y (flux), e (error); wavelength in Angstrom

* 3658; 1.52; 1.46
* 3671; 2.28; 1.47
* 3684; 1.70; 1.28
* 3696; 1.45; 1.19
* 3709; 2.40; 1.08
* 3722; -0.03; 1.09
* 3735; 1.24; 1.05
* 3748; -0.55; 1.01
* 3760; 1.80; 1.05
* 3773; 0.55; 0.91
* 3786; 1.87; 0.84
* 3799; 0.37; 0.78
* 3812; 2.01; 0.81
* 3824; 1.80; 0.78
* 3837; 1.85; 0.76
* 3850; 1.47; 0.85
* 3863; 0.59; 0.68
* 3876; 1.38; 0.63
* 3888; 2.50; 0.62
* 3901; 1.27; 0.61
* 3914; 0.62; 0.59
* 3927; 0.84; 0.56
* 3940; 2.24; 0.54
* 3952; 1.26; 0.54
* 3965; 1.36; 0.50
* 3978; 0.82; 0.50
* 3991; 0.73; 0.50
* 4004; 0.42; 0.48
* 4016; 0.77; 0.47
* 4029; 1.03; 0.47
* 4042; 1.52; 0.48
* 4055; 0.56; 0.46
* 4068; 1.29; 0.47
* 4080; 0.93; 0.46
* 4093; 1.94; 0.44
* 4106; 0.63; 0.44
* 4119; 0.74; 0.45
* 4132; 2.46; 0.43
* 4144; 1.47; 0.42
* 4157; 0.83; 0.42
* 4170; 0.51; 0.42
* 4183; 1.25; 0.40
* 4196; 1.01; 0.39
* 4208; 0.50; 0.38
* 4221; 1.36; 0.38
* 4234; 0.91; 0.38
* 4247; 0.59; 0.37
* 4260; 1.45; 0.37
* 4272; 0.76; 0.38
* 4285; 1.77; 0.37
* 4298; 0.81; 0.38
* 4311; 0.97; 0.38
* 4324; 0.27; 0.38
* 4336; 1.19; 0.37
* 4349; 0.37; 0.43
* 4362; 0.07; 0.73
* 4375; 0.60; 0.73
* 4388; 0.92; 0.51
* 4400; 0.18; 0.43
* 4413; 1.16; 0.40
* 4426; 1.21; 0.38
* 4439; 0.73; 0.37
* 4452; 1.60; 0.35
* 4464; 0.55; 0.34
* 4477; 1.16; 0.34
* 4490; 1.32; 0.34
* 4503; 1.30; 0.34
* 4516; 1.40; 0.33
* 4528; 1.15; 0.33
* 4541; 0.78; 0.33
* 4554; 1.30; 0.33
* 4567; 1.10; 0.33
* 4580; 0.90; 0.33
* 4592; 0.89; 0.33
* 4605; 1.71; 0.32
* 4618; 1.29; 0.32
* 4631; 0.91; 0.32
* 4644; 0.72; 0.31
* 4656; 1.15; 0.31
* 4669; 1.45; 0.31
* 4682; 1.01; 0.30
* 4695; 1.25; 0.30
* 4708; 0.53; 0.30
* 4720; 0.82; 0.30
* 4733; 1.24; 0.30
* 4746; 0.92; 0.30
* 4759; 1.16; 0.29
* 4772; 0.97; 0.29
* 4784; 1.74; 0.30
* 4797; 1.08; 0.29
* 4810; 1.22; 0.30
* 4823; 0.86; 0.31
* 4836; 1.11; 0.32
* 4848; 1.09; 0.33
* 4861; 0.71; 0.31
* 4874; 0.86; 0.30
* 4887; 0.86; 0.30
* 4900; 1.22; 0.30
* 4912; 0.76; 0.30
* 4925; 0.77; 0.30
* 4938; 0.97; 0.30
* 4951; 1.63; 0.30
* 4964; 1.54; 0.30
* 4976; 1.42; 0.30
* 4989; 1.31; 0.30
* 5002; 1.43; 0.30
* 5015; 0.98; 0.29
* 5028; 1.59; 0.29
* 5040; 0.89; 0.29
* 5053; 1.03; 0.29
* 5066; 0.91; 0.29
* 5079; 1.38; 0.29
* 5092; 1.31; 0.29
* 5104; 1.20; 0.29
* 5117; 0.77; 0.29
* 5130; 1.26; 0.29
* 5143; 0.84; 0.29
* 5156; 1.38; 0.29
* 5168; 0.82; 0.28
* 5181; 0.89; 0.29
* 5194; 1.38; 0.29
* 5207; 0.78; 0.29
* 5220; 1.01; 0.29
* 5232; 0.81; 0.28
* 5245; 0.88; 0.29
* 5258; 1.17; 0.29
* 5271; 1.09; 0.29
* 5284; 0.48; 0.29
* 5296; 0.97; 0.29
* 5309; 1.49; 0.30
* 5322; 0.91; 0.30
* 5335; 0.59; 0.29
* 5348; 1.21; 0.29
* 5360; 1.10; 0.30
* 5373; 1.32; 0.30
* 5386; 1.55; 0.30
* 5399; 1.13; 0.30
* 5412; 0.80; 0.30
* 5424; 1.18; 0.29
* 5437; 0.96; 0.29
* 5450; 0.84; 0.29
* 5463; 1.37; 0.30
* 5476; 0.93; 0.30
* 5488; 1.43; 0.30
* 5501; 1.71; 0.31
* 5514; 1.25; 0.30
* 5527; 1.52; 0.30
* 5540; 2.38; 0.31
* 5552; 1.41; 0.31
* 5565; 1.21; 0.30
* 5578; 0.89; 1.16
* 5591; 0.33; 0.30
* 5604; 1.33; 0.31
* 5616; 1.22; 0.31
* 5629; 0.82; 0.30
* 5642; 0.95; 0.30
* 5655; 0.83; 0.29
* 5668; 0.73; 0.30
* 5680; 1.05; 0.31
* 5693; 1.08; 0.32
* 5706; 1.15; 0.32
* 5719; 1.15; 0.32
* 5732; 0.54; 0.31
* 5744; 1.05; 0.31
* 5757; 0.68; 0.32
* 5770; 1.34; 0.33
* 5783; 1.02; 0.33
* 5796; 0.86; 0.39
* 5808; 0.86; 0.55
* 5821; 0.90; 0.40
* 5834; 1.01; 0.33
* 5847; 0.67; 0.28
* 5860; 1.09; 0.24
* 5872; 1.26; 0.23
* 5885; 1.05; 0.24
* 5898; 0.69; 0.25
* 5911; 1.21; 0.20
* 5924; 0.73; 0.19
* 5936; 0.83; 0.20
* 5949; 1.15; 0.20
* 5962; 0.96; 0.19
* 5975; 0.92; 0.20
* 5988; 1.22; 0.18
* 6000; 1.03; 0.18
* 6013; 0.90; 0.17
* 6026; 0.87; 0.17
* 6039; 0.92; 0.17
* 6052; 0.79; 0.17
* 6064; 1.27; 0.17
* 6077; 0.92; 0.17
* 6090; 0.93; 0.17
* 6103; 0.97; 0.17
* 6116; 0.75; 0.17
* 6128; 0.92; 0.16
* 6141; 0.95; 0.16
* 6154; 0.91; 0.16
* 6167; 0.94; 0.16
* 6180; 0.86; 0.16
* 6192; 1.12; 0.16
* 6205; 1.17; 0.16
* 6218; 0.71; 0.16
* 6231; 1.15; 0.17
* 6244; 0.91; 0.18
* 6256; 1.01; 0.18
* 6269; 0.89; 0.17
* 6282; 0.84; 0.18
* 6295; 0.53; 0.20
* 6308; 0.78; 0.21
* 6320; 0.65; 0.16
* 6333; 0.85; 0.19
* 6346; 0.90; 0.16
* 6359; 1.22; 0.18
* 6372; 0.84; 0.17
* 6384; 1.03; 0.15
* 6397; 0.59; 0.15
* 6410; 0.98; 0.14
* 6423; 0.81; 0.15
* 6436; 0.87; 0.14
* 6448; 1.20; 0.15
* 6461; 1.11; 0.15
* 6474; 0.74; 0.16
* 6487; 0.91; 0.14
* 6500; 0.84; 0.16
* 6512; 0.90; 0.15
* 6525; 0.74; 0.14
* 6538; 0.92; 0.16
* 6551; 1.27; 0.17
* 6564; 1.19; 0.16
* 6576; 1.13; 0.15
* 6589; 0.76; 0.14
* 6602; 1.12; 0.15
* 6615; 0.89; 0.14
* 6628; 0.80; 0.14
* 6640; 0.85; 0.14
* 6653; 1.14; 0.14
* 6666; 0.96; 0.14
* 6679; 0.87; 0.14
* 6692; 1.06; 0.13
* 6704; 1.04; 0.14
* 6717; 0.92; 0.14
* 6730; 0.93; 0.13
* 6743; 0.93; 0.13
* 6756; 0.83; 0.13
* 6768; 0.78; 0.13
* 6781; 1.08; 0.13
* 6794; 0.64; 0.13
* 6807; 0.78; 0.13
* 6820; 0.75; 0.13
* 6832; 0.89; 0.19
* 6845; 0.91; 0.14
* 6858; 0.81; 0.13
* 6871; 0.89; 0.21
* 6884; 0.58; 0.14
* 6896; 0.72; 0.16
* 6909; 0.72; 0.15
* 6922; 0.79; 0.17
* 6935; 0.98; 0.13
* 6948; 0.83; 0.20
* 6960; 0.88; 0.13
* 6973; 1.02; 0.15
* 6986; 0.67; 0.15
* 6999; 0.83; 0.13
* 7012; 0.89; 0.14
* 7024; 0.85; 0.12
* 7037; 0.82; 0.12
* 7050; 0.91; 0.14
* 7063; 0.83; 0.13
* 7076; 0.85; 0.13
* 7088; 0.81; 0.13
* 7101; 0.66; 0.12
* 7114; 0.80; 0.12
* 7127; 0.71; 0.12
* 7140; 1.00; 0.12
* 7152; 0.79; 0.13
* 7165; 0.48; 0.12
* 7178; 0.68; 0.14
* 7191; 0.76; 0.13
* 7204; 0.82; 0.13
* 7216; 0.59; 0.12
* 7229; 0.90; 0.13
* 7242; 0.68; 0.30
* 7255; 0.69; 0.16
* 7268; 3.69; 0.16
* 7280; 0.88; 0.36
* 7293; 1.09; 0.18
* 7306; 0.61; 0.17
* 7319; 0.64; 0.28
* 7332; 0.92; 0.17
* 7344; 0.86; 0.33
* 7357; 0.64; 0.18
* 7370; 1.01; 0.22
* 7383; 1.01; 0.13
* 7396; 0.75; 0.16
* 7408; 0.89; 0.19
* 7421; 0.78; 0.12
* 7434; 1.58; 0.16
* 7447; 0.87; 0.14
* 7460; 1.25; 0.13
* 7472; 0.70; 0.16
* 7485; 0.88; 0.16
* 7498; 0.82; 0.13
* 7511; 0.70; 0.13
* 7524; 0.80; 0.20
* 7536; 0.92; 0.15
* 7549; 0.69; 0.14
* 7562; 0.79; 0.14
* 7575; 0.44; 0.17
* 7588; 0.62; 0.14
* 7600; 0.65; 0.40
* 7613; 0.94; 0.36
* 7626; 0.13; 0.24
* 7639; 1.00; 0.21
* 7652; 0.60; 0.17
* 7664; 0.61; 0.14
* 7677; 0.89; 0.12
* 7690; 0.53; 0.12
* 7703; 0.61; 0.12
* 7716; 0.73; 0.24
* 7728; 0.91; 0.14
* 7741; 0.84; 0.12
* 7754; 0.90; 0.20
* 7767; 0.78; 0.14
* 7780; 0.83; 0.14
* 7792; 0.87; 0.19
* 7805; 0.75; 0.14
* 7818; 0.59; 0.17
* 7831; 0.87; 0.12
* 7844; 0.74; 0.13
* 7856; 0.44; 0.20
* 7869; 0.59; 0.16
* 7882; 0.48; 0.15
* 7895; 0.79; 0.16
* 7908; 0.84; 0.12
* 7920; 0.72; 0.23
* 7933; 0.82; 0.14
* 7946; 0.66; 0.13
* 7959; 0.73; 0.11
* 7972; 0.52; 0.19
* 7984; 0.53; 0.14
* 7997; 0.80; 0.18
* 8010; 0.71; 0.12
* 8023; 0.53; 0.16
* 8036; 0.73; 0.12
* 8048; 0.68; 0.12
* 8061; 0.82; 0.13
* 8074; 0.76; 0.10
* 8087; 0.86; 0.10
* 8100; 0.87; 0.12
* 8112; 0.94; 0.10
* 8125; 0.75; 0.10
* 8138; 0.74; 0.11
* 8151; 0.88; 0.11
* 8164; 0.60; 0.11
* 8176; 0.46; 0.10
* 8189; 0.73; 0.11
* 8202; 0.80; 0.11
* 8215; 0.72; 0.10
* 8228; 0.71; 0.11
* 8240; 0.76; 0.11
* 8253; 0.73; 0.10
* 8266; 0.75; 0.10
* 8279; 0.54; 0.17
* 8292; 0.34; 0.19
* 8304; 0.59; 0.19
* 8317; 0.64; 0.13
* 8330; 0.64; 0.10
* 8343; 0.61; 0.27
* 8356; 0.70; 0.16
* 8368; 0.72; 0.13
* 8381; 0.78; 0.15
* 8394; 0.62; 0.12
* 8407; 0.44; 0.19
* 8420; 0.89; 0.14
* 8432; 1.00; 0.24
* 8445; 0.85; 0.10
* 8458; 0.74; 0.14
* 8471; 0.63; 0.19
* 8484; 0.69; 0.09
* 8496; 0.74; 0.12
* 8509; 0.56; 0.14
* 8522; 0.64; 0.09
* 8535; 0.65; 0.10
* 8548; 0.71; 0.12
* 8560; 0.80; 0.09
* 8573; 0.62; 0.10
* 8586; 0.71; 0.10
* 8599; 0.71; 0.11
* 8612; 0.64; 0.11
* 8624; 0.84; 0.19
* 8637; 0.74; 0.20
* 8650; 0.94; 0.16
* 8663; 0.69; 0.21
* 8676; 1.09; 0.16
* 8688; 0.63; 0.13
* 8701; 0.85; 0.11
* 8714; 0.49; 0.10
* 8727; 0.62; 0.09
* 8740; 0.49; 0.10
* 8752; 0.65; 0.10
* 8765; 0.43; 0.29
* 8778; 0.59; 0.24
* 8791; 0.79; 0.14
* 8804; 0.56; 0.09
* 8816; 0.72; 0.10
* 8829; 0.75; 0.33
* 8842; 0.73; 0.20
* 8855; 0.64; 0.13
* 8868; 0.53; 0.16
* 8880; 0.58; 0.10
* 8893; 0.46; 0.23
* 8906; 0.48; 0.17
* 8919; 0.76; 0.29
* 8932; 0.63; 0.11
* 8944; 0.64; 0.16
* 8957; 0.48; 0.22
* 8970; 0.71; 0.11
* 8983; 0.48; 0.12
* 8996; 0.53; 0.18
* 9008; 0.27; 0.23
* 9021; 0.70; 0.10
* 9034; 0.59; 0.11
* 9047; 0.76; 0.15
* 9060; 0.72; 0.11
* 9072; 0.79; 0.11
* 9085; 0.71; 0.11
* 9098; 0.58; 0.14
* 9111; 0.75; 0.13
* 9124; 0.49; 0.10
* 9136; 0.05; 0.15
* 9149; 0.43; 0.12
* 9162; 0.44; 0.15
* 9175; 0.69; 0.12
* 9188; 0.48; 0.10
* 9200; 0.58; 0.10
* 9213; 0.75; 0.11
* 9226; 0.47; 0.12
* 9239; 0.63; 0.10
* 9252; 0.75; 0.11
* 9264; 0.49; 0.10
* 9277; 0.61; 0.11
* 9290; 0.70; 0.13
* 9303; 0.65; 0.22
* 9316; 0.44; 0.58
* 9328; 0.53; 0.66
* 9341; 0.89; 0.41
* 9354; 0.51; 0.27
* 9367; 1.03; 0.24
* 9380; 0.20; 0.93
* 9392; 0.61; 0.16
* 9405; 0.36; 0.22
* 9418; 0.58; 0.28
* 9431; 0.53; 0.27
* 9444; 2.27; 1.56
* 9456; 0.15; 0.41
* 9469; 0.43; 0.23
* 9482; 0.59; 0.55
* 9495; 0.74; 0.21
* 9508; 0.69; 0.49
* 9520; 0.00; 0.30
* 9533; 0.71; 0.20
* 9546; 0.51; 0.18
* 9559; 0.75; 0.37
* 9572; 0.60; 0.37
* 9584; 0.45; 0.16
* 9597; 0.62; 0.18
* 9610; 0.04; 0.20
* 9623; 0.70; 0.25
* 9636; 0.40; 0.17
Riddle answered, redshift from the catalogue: 0.107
